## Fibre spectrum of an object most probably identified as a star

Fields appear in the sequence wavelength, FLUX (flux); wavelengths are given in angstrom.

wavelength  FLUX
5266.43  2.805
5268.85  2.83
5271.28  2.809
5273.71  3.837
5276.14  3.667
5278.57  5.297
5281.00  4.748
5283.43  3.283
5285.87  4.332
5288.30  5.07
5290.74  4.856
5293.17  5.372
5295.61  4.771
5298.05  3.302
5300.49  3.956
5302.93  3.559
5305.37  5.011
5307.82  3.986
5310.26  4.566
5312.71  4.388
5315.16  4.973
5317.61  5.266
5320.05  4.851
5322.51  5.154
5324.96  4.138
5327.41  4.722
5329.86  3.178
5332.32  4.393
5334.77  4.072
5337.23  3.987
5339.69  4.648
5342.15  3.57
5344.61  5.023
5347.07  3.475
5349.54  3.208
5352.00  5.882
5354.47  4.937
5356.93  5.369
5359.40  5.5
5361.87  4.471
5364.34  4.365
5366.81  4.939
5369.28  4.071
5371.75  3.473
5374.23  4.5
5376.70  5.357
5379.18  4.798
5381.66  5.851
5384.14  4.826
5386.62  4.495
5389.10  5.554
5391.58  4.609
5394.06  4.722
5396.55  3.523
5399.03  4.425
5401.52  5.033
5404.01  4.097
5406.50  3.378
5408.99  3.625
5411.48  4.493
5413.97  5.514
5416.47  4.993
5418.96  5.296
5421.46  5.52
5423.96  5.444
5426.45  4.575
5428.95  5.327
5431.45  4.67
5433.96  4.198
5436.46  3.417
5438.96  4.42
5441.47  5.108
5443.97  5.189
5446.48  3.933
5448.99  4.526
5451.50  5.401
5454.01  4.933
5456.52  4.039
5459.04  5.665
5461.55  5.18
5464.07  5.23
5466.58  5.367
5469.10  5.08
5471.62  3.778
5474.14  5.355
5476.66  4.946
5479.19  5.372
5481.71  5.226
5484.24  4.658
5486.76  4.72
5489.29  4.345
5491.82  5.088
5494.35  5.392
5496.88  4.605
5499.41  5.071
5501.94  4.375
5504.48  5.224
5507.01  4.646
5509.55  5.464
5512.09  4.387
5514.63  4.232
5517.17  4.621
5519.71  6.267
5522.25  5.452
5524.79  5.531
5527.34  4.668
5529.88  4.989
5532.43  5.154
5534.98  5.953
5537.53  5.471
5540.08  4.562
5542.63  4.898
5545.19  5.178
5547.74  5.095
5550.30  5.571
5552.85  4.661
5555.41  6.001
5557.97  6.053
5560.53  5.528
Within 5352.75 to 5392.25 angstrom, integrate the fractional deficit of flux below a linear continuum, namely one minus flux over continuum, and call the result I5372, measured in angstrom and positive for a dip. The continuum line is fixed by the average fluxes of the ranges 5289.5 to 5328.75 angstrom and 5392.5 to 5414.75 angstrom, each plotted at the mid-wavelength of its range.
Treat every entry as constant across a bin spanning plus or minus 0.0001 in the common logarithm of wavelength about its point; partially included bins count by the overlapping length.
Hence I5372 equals -4.1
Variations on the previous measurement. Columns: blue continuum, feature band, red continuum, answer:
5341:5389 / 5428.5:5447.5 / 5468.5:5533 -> 1.2 angstrom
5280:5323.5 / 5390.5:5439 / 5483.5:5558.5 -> 2.4 angstrom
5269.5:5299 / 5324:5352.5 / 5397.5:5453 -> 1.7 angstrom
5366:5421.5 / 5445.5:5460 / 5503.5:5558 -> 0.4 angstrom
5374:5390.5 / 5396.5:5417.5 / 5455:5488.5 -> 2.8 angstrom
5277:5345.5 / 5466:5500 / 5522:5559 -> 1.0 angstrom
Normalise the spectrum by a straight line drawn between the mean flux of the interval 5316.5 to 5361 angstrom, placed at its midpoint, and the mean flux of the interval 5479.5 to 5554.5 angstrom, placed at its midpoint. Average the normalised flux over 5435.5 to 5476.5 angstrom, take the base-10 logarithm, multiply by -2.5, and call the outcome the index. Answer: 0.01 mag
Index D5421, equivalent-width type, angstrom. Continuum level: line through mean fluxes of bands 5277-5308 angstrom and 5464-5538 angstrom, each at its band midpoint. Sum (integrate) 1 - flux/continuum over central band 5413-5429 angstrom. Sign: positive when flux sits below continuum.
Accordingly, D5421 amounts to -1.5 angstrom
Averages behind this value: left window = 4.43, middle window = 5.23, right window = 5.01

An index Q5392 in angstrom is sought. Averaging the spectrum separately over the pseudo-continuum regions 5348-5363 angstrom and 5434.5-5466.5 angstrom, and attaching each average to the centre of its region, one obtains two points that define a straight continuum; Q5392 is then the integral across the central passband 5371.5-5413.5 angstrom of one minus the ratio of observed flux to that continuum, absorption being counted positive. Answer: 2.36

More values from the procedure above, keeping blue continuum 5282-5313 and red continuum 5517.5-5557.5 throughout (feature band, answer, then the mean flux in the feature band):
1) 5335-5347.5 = 0.94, 4.18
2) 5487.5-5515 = 1.77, 4.82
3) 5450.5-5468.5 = -0.45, 5.11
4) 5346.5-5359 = -0.35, 4.69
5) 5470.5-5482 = 0.29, 4.92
